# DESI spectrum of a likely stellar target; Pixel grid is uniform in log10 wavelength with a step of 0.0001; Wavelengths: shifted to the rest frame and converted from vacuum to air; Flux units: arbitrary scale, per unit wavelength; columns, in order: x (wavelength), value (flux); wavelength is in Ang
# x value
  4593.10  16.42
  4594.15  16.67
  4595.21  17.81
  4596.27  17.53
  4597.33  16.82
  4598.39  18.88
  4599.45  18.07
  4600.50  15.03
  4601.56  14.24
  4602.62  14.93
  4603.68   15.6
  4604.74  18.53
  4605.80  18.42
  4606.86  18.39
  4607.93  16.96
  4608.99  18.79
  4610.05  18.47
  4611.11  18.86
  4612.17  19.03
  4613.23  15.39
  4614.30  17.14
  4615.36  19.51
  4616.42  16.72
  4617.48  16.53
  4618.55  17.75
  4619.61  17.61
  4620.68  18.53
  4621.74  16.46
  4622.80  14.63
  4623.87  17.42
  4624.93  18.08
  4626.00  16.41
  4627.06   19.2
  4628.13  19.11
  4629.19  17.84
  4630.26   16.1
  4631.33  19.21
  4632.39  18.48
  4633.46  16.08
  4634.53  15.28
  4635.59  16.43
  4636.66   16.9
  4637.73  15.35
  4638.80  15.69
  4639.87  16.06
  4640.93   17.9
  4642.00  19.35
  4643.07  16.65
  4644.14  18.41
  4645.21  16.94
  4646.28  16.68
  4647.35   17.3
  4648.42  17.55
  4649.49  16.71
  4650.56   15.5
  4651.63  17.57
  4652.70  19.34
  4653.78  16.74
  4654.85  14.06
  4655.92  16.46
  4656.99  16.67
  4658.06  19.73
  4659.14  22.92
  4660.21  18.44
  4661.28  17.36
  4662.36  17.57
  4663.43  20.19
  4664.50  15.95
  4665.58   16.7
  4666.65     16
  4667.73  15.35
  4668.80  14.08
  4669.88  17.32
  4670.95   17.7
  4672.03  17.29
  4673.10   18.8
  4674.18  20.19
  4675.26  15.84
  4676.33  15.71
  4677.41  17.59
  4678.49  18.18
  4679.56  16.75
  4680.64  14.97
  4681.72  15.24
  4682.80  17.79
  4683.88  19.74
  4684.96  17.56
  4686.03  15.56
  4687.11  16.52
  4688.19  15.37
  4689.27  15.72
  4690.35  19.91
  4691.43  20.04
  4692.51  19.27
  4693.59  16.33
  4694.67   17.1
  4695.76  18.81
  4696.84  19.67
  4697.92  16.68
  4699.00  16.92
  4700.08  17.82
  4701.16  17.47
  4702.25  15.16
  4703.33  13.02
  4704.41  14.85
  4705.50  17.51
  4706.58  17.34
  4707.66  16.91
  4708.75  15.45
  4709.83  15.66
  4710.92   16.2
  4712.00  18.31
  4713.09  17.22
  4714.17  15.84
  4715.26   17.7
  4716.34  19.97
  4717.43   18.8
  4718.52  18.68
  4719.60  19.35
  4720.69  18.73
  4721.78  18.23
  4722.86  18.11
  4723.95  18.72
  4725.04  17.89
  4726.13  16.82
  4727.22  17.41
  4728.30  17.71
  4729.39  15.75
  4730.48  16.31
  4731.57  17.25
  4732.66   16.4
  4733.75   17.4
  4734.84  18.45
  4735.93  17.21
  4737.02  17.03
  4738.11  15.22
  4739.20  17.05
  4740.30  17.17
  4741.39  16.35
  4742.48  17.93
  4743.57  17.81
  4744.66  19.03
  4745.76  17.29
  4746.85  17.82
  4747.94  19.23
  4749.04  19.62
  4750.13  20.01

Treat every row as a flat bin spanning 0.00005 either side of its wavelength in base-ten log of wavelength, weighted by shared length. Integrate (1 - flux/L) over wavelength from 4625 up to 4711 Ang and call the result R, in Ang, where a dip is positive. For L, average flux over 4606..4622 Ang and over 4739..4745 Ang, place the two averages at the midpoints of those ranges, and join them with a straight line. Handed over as 2.5 Ang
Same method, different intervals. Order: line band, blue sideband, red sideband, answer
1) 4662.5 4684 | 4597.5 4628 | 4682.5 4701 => 0.7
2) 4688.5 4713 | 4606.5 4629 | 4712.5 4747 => 0.7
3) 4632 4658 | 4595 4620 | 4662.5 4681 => 0.4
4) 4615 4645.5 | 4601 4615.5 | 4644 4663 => 0.4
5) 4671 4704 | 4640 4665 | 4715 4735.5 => 1.0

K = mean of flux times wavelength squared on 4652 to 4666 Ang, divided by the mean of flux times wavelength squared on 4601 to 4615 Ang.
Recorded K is 1.1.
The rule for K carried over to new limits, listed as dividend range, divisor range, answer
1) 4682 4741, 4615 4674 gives 1.03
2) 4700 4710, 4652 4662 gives 0.91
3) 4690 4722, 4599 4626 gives 1.06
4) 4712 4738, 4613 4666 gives 1.06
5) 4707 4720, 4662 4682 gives 1.05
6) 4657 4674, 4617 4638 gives 1.05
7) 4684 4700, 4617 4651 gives 1.05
